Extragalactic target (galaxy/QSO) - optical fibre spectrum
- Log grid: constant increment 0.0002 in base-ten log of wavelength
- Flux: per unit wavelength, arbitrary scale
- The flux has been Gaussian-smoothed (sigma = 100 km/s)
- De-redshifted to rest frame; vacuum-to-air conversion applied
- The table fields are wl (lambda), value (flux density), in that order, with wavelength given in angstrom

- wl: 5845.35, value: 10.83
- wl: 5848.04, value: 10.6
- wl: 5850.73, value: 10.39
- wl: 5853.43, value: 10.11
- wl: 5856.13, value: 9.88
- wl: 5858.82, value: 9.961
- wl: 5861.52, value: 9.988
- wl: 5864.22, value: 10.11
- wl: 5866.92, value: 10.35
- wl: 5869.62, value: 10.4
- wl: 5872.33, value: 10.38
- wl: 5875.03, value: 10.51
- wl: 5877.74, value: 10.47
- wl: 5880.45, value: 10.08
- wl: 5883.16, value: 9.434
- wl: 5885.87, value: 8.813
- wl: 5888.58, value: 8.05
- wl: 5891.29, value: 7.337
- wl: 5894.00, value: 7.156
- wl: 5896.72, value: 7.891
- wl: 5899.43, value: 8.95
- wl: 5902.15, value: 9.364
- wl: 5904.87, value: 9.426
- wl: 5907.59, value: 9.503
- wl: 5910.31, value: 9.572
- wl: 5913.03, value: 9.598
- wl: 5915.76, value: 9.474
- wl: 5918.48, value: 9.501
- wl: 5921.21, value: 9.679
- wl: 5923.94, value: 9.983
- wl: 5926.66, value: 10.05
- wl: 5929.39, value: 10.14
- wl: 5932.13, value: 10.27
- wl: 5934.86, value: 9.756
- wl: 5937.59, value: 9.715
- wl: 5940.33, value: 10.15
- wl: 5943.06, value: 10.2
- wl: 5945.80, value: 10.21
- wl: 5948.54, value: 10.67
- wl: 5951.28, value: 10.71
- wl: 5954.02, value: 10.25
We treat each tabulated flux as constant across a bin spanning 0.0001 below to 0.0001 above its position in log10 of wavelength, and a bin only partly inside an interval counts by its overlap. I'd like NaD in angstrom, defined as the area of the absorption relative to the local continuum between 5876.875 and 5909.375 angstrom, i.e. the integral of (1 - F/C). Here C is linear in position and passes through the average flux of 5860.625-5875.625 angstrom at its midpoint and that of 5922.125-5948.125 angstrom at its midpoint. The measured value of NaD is 4.3 angstrom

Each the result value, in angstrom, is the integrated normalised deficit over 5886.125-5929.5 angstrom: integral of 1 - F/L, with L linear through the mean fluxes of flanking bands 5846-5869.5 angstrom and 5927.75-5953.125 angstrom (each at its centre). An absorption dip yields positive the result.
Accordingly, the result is 4.82 angstrom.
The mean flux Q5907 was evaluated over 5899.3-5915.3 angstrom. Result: 9.44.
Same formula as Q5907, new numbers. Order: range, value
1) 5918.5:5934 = 9.97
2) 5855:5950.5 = 9.64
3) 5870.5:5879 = 10.4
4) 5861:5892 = 9.7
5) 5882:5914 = 8.75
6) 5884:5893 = 8.11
